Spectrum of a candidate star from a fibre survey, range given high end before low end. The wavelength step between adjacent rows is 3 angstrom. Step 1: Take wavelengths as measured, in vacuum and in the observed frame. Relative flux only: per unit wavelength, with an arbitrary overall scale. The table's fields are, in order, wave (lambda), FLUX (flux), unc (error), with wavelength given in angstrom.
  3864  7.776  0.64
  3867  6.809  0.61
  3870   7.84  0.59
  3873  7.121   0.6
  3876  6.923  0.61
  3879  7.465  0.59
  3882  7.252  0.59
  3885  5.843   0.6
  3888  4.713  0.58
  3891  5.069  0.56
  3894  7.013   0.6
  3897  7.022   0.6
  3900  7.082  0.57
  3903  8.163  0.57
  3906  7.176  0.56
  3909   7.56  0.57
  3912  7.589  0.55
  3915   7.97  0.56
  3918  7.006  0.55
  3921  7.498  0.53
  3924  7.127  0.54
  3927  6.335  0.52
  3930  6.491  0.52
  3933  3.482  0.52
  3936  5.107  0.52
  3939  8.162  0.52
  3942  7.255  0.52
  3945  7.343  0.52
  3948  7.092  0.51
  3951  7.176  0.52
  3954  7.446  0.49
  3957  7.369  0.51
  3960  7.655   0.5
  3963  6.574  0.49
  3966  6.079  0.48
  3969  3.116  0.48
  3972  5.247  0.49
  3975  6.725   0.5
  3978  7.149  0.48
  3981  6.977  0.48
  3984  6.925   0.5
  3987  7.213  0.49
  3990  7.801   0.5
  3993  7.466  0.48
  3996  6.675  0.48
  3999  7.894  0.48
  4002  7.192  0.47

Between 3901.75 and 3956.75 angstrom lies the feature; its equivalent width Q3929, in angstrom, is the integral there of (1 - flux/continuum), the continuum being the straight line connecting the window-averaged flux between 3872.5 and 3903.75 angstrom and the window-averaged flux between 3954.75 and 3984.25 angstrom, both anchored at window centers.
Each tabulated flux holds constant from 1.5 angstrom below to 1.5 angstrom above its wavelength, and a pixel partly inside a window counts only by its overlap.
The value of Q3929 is -4.1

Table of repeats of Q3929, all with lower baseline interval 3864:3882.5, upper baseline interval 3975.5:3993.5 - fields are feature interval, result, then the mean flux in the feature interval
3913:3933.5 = 1.5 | 6.73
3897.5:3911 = -0.4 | 7.46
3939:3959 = -0.3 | 7.36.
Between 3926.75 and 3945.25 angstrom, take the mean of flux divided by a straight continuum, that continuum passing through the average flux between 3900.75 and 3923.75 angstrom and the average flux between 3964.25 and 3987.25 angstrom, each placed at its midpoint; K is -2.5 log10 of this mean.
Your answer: 0.12 mag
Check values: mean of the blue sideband 7.53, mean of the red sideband 6.13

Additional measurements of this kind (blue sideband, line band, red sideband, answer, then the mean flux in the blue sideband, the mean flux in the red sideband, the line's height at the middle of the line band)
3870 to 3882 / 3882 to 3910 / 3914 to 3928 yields 0.092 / 7.26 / 7.19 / 7.23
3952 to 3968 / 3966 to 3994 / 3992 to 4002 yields 0.107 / 6.91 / 7.32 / 7.13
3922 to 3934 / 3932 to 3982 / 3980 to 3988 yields 0.007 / 6.03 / 7.03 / 6.55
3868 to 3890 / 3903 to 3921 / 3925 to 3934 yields -0.244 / 6.7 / 5.64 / 6.01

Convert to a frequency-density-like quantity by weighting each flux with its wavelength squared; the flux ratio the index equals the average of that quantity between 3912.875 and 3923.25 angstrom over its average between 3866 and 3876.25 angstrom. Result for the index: 1.06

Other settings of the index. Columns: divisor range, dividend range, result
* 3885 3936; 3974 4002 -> 1.13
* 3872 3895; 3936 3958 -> 1.17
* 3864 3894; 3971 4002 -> 1.12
